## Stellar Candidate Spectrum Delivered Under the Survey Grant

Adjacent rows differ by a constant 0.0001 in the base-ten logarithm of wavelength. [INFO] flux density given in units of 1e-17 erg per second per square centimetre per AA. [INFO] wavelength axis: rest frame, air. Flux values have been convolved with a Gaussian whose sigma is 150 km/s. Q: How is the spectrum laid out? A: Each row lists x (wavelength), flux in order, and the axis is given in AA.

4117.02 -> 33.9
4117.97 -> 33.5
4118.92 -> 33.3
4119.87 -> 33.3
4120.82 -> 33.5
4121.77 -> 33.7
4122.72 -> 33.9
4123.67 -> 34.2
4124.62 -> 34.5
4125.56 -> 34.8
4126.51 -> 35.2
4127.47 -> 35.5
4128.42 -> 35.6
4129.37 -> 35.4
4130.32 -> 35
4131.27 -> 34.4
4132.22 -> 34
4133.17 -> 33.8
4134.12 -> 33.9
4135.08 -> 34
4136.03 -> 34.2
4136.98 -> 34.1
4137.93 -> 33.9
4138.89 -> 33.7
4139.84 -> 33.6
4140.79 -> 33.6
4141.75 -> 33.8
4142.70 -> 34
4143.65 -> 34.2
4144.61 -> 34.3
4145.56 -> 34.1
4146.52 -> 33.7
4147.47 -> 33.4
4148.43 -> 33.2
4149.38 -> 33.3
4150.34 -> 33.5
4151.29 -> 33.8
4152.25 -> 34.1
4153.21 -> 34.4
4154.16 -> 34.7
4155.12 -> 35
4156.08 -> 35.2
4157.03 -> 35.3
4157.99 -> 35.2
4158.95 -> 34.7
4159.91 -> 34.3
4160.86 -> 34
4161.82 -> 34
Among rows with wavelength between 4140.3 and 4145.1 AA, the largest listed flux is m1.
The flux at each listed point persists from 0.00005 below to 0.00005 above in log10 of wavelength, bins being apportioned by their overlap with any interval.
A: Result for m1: 34.3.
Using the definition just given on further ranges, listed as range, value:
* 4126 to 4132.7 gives 35.6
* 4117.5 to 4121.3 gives 33.5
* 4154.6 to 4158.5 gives 35.3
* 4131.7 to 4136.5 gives 34.2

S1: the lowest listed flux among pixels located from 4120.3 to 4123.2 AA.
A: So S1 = 33.5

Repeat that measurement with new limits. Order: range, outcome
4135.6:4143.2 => 33.6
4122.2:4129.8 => 33.9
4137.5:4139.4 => 33.7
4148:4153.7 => 33.2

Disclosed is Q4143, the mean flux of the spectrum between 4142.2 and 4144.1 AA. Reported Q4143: 34.2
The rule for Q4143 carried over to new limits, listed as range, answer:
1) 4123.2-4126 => 34.6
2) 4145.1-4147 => 33.9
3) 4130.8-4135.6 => 34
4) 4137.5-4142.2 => 33.7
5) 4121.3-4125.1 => 34.2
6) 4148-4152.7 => 33.6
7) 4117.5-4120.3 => 33.3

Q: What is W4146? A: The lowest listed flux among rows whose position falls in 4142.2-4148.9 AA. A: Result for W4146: 33.2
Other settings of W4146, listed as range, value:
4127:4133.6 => 33.8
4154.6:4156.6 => 35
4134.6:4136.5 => 34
